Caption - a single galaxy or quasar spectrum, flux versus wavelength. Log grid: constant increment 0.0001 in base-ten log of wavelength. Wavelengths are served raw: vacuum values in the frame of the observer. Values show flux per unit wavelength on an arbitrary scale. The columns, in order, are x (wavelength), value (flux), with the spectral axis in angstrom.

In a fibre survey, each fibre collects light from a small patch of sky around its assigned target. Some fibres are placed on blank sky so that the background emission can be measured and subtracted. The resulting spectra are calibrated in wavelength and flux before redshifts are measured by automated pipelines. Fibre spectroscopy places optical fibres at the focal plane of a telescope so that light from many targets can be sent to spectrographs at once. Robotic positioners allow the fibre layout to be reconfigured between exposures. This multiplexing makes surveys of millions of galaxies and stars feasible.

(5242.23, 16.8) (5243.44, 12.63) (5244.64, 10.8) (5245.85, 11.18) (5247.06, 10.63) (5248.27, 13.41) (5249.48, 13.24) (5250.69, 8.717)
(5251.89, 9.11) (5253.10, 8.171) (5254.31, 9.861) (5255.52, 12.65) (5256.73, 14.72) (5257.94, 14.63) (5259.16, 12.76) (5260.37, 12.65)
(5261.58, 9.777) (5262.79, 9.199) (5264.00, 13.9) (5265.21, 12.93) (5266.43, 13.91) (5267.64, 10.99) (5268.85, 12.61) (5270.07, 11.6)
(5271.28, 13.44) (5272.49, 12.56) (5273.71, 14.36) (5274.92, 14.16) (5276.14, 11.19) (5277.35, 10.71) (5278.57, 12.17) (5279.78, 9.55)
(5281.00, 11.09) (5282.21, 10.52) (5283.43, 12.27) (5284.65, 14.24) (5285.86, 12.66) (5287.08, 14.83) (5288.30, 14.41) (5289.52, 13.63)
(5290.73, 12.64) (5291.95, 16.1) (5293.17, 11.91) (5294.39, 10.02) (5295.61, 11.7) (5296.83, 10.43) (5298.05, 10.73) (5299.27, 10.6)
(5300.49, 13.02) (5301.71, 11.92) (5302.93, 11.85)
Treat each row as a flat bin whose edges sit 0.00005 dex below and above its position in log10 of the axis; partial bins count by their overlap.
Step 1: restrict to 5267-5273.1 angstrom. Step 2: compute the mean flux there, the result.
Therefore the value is 12.3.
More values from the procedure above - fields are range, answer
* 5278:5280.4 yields 10.8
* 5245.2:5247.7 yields 10.9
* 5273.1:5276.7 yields 13.2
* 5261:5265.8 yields 11.5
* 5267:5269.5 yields 11.8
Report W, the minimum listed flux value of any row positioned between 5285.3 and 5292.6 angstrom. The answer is 12.64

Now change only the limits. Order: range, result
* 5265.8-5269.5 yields 10.99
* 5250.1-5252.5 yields 8.717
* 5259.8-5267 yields 9.199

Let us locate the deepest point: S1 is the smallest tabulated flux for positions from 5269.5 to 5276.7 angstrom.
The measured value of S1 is 11.19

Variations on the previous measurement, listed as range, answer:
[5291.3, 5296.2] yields 10.02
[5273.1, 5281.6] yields 9.55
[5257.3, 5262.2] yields 9.777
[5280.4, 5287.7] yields 10.52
